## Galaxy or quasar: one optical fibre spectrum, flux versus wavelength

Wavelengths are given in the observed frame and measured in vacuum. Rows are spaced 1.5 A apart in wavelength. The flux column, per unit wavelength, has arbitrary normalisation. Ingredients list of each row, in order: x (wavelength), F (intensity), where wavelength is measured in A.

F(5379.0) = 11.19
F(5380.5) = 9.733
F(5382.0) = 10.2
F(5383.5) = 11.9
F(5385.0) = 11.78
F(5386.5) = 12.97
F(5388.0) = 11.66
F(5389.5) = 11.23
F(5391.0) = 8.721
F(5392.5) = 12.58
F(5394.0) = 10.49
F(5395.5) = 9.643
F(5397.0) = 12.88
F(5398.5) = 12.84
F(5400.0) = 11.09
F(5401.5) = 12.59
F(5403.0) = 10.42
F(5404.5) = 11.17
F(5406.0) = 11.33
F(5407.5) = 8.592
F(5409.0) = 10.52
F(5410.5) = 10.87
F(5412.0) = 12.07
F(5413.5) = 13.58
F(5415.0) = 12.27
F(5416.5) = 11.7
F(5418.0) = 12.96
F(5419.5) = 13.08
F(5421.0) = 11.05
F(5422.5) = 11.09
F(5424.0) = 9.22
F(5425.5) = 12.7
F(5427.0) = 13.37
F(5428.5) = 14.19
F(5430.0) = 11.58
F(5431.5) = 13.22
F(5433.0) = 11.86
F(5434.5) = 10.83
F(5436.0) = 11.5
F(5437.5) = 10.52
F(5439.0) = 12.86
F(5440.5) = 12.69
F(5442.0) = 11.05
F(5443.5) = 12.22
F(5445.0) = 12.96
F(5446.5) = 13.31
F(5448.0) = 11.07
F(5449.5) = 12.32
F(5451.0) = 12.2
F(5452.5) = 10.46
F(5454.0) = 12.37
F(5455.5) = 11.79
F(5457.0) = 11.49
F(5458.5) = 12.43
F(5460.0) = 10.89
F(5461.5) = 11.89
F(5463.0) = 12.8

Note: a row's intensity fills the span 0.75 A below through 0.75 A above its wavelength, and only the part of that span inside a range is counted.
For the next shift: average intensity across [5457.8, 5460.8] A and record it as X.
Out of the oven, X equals 11.7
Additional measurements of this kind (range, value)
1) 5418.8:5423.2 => 11.7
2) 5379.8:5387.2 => 11.3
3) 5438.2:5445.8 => 12.4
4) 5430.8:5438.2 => 11.6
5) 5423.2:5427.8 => 11.8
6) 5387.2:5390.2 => 11.5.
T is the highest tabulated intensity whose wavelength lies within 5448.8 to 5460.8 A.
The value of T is 12.43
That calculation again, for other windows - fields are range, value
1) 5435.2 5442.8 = 12.86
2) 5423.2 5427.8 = 13.37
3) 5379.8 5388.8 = 12.97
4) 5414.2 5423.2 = 13.08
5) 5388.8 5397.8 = 12.88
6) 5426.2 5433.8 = 14.19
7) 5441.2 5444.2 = 12.22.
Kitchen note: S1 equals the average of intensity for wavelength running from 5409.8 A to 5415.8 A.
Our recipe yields 12.2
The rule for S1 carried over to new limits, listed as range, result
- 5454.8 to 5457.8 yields 11.7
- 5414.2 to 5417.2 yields 12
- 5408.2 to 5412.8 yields 11.2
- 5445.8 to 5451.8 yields 12.2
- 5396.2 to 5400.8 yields 12.2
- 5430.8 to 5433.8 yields 12.5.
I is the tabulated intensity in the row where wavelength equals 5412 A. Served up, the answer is 12.07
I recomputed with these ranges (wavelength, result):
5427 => 13.37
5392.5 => 12.58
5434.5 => 10.83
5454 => 12.37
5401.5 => 12.59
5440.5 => 12.69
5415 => 12.27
